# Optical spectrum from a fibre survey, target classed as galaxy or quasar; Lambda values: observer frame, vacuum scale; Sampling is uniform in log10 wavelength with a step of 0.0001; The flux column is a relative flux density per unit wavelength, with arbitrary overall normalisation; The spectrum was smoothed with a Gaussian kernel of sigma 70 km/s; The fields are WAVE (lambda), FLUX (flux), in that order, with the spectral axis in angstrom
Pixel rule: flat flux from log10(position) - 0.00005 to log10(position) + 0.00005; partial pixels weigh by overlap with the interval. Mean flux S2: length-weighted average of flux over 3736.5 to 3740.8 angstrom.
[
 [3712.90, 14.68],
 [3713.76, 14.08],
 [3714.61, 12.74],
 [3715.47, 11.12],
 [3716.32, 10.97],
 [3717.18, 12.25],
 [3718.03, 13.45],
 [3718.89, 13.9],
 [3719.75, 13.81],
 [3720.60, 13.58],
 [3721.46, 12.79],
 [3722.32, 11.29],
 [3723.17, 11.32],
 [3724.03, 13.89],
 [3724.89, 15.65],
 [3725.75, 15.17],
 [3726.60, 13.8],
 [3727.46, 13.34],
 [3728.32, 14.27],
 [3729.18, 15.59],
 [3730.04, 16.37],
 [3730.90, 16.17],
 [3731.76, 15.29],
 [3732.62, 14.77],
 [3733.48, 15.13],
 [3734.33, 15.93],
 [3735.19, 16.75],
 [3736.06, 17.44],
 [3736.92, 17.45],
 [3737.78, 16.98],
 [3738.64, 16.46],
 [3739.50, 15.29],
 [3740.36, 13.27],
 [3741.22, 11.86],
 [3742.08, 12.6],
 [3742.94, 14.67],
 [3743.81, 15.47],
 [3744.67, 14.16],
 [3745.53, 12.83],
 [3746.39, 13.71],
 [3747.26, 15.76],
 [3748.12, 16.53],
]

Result 15.9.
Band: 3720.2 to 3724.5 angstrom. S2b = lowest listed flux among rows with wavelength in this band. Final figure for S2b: 11.29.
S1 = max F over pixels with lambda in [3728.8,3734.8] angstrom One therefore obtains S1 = 16.37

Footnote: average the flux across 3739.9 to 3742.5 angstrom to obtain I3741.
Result 12.6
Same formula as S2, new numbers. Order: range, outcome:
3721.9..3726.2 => 13.5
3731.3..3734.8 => 15.3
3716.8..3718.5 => 12.9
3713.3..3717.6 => 12.2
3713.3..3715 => 13.4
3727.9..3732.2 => 15.5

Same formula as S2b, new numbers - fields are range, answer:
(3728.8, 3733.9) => 14.77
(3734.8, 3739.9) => 15.29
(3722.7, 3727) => 11.32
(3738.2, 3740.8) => 13.27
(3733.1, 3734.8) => 15.13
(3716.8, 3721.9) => 12.25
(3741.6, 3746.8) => 12.6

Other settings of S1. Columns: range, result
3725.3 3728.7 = 15.17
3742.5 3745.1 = 15.47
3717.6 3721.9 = 13.9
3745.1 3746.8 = 13.71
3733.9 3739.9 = 17.45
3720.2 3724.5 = 13.89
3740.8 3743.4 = 14.67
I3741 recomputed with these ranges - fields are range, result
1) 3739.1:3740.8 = 14.3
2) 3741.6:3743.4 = 13.6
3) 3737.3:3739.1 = 16.7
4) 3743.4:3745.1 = 14.8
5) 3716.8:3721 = 13.4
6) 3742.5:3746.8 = 14.2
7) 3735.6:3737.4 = 17.3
